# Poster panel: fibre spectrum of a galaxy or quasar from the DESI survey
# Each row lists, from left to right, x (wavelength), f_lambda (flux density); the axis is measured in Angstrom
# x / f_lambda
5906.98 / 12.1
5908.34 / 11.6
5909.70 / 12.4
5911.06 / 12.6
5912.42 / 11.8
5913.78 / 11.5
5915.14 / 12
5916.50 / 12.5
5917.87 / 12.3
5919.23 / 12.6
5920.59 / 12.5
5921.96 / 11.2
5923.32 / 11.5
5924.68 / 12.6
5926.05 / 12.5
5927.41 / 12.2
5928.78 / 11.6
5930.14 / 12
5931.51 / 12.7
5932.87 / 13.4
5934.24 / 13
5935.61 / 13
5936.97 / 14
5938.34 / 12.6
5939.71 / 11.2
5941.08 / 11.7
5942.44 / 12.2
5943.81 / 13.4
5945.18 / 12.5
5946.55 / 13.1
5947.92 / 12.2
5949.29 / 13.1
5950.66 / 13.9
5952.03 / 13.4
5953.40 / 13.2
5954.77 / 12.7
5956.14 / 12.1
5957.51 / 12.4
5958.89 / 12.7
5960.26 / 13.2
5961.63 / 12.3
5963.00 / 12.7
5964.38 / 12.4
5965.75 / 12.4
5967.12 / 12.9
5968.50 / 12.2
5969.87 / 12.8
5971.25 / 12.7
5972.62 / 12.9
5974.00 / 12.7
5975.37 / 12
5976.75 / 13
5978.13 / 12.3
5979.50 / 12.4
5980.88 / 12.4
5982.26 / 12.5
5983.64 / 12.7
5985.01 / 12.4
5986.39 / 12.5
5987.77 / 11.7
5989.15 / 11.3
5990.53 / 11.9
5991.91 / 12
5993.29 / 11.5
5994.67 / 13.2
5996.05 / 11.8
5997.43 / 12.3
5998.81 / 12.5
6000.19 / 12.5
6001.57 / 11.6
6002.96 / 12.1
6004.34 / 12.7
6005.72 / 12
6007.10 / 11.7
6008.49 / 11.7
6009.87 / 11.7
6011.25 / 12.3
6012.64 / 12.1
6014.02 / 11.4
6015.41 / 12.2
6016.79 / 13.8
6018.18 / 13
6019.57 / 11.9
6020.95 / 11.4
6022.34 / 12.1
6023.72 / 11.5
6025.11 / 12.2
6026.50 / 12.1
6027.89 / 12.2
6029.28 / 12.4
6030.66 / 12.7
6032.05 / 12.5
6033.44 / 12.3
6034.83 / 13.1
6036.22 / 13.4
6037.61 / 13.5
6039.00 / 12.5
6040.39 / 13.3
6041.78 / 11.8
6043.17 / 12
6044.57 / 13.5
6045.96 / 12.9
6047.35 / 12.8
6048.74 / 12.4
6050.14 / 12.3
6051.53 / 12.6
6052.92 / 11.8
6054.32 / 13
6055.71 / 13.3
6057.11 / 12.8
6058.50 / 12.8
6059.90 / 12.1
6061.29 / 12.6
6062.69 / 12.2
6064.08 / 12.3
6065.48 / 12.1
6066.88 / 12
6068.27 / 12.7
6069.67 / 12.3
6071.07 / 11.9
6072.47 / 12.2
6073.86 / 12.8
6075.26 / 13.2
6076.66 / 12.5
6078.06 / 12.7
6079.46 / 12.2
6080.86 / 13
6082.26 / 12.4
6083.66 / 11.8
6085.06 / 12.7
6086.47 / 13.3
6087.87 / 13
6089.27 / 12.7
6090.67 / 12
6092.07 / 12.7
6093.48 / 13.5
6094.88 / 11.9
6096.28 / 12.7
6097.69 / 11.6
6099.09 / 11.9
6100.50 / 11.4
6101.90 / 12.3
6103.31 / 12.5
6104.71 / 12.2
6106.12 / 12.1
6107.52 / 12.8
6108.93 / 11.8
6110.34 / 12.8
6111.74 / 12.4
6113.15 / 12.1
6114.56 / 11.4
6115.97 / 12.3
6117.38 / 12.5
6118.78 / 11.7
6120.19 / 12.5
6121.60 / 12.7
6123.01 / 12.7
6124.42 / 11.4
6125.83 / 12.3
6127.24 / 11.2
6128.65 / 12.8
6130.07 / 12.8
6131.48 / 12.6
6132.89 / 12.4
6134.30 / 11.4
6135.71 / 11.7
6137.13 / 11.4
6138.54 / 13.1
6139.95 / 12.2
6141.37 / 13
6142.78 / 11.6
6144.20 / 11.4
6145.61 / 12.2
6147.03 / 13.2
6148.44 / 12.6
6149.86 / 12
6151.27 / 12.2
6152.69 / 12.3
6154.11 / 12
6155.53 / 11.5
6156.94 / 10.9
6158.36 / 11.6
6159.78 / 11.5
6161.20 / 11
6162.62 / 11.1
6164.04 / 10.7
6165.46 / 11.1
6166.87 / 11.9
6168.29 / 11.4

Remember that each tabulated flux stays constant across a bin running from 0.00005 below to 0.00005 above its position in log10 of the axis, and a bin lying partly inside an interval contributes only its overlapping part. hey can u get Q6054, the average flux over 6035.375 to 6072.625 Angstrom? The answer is 12.6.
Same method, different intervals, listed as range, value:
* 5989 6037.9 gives 12.2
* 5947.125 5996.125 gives 12.5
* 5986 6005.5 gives 12.1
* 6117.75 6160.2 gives 12.1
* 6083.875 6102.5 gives 12.4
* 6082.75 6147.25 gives 12.3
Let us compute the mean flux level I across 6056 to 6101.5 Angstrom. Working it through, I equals 12.4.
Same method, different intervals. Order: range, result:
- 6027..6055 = 12.6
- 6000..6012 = 12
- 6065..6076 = 12.4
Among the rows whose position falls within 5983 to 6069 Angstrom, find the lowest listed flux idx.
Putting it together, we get 11.3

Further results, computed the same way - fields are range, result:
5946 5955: 12.2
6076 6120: 11.4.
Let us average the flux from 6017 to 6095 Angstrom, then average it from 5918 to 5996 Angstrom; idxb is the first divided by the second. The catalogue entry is 1.0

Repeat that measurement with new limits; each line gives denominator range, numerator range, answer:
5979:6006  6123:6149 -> 1.00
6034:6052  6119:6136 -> 0.96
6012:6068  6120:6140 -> 0.98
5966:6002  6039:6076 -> 1.02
